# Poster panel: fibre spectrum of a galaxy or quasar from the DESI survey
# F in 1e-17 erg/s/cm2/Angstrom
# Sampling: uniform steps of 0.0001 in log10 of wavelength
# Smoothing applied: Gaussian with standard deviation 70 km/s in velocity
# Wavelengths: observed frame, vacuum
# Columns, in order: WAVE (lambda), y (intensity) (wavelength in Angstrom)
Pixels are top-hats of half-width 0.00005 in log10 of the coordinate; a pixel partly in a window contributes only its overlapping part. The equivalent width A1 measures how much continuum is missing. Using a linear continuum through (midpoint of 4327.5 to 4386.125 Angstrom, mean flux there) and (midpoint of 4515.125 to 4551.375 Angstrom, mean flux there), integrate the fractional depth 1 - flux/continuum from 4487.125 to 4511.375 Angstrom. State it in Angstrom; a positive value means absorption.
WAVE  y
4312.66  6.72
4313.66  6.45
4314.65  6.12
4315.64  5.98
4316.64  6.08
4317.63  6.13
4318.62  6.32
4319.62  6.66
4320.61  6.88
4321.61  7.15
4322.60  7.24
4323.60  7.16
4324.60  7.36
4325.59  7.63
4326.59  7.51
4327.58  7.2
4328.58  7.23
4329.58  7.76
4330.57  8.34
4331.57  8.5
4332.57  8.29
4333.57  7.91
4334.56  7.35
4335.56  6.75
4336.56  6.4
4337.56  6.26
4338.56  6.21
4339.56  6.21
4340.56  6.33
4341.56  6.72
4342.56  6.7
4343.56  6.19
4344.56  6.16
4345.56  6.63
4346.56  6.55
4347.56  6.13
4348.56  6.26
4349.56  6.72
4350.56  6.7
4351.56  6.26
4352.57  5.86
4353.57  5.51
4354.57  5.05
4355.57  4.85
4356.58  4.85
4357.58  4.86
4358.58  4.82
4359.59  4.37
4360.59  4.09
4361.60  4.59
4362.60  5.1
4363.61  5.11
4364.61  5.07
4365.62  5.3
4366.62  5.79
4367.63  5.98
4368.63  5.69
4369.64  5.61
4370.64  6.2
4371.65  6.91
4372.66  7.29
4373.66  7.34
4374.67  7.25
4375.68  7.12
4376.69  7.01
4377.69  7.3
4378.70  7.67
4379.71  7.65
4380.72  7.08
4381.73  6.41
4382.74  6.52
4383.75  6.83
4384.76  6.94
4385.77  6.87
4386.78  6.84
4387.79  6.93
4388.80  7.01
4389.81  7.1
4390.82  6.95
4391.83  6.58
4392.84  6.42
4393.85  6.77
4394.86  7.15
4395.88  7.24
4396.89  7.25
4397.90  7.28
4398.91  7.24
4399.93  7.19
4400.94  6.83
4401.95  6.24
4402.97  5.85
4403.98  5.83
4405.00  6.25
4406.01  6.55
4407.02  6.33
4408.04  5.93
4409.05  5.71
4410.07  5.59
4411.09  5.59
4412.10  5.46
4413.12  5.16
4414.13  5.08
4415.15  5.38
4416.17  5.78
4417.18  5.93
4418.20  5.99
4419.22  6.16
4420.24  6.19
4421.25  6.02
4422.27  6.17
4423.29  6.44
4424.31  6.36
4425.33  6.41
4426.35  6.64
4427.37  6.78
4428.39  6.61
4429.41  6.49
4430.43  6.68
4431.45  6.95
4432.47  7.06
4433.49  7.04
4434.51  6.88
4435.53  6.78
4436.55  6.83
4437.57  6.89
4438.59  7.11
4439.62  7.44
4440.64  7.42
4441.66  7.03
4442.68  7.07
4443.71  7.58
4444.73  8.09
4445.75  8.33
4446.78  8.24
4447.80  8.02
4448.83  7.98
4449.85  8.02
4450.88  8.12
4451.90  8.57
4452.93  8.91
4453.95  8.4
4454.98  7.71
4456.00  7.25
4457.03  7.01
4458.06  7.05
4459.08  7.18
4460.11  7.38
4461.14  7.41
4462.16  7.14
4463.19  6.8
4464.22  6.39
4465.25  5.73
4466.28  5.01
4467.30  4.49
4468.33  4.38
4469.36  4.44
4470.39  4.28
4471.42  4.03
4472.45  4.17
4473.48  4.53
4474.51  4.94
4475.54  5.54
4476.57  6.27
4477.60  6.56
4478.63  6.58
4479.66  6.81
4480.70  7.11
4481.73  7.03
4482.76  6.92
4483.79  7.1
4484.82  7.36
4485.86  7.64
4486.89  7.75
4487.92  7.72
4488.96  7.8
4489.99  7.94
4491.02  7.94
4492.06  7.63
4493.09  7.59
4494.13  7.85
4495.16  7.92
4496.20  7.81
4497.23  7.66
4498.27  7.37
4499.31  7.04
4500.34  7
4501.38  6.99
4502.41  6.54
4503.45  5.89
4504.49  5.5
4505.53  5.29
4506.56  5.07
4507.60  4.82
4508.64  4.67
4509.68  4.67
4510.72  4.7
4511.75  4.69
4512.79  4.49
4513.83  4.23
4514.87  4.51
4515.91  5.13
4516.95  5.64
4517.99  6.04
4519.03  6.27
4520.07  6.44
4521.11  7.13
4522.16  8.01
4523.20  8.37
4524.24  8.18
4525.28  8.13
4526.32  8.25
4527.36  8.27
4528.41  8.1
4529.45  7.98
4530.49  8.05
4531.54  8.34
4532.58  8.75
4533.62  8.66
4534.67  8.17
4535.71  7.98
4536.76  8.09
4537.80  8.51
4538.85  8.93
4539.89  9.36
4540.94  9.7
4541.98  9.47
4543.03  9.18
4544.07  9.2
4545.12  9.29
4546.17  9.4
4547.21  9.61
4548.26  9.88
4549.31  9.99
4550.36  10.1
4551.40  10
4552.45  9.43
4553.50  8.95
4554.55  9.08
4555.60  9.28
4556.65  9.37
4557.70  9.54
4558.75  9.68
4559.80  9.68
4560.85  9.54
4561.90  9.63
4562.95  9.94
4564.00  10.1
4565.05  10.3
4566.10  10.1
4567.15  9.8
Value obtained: 3.8 Angstrom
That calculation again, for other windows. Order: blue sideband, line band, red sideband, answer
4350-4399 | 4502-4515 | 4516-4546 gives 4.7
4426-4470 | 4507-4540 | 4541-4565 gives 7.2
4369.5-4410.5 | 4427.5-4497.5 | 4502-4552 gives 1.9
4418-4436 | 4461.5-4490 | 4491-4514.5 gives 0.8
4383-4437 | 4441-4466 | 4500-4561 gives -2.2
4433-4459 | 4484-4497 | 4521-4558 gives 0.7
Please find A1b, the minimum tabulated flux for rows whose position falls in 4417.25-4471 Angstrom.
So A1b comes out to 4.28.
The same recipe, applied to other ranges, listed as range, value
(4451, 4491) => 4.03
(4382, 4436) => 5.08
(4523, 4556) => 7.98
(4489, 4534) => 4.23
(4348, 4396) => 4.09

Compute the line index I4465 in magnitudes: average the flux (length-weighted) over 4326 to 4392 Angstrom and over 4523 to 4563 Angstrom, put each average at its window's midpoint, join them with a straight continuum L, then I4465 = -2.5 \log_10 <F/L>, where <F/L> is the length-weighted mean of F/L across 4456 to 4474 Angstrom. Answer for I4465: 0.343 mag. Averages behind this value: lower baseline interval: 6.45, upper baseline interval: 9.02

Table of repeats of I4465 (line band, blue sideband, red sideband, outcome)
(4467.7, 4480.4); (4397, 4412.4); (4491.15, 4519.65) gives 0.172 mag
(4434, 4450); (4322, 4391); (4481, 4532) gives -0.123 mag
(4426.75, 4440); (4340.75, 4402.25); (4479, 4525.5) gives -0.066 mag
